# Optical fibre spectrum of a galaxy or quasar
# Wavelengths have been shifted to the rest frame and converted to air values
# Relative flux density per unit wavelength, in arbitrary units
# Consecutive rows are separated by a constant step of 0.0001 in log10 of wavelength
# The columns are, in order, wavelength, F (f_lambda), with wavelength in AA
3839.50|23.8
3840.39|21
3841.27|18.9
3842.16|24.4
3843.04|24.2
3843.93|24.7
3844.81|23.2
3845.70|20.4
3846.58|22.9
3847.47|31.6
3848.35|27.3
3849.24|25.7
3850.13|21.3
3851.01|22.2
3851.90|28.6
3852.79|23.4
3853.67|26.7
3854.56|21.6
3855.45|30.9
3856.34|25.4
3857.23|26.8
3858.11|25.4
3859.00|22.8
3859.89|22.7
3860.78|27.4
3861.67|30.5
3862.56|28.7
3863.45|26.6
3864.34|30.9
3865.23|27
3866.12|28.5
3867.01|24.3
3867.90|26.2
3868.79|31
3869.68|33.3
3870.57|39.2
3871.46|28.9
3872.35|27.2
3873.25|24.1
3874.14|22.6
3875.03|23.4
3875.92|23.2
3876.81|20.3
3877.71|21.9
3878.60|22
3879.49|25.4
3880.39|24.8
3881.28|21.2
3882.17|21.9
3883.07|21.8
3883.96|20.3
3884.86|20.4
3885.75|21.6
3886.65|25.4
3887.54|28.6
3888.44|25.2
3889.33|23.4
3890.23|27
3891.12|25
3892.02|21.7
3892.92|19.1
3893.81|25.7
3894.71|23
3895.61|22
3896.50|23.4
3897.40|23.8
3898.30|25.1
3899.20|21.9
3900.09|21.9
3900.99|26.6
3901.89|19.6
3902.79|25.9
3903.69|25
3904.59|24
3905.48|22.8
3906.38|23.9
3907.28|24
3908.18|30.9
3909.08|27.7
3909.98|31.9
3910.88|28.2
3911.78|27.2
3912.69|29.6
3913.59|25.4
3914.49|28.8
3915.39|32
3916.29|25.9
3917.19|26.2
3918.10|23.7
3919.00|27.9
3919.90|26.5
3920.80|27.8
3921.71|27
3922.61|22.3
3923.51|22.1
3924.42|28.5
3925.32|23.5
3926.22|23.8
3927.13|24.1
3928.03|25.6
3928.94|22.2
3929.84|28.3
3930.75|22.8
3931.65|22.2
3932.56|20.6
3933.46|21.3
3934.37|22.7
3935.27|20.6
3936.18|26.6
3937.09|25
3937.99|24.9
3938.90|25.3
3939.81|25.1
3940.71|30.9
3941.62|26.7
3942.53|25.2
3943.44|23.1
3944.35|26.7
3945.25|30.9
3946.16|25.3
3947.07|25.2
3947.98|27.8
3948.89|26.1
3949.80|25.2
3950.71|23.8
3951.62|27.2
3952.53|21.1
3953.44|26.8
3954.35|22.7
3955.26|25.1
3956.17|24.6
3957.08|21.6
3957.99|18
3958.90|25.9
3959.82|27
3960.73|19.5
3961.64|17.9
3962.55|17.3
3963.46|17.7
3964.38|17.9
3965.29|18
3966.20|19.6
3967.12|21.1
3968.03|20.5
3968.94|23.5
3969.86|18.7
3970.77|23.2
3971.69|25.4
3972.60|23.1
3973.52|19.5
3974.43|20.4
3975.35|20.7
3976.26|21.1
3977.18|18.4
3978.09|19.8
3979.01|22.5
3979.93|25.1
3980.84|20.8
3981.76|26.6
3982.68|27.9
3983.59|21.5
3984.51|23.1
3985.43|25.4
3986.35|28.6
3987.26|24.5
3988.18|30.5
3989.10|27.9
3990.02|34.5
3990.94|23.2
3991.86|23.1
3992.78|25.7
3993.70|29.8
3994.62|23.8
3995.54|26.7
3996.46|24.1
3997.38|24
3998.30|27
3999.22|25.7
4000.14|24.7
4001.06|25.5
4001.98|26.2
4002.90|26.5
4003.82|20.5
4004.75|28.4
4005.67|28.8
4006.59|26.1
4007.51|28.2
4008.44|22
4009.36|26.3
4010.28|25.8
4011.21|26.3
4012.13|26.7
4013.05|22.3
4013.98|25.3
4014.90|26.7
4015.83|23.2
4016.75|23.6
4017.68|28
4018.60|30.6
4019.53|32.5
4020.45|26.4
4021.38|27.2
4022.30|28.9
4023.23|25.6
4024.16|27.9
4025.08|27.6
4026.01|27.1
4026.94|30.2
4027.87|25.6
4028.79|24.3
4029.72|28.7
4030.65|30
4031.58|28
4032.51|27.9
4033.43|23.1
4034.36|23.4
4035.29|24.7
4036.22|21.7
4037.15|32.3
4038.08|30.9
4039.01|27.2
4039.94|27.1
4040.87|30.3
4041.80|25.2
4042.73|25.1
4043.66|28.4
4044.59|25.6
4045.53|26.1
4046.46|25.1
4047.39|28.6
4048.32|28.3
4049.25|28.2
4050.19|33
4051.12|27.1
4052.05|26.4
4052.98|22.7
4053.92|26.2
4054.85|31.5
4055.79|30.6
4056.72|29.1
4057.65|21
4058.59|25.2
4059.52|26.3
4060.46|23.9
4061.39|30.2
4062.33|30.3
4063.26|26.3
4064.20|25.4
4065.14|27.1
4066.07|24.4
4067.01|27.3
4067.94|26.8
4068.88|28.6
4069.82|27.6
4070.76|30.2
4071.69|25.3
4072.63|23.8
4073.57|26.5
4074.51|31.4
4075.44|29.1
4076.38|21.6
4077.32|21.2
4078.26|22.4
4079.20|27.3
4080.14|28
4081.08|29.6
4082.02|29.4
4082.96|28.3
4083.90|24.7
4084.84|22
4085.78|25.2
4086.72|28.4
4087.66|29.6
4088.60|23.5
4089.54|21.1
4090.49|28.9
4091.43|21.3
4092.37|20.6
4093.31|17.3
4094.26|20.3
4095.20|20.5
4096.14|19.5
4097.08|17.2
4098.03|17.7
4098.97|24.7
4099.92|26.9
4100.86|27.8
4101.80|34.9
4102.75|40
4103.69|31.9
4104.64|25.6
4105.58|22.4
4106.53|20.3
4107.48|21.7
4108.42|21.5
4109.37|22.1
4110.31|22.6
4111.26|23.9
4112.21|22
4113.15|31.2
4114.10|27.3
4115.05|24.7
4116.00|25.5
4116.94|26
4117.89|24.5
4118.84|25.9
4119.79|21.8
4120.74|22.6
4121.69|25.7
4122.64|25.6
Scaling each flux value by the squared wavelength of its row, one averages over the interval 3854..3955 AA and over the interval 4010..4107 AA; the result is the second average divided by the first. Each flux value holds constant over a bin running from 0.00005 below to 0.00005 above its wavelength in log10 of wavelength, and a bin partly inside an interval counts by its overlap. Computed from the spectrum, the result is 1.13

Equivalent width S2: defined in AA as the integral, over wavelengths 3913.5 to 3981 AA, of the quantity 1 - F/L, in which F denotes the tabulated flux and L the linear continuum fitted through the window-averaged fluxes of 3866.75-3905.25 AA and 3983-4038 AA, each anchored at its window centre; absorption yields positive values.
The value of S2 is 4.4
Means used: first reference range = 24.4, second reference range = 26.4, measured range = 23.7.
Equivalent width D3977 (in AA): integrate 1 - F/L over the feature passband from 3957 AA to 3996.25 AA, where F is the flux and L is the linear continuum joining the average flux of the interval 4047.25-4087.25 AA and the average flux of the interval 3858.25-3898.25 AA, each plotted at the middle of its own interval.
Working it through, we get 4.59 AA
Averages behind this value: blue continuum 25.1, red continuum 26.9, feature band 23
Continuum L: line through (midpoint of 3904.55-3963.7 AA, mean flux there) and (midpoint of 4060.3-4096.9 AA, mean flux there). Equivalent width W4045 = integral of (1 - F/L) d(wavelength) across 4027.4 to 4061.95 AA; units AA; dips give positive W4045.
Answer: -2.3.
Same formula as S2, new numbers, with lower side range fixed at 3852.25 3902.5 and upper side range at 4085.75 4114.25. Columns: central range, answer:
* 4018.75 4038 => -2.11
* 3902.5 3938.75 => -0.89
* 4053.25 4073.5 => -2.03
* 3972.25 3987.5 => 1.14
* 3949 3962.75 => 0.93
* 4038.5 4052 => -1.62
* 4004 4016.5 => -0.54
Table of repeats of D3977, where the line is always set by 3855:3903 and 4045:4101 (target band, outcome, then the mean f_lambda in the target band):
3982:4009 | -0.6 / 26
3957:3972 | 2.8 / 20.7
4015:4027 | -0.9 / 27.5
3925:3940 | 0.9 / 23.8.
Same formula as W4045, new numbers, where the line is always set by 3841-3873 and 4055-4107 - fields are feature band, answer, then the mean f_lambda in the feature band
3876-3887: 1.7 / 22.2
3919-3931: 0.5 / 25.1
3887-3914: 1.4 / 25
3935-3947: 0.1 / 25.9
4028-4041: -0.5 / 27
